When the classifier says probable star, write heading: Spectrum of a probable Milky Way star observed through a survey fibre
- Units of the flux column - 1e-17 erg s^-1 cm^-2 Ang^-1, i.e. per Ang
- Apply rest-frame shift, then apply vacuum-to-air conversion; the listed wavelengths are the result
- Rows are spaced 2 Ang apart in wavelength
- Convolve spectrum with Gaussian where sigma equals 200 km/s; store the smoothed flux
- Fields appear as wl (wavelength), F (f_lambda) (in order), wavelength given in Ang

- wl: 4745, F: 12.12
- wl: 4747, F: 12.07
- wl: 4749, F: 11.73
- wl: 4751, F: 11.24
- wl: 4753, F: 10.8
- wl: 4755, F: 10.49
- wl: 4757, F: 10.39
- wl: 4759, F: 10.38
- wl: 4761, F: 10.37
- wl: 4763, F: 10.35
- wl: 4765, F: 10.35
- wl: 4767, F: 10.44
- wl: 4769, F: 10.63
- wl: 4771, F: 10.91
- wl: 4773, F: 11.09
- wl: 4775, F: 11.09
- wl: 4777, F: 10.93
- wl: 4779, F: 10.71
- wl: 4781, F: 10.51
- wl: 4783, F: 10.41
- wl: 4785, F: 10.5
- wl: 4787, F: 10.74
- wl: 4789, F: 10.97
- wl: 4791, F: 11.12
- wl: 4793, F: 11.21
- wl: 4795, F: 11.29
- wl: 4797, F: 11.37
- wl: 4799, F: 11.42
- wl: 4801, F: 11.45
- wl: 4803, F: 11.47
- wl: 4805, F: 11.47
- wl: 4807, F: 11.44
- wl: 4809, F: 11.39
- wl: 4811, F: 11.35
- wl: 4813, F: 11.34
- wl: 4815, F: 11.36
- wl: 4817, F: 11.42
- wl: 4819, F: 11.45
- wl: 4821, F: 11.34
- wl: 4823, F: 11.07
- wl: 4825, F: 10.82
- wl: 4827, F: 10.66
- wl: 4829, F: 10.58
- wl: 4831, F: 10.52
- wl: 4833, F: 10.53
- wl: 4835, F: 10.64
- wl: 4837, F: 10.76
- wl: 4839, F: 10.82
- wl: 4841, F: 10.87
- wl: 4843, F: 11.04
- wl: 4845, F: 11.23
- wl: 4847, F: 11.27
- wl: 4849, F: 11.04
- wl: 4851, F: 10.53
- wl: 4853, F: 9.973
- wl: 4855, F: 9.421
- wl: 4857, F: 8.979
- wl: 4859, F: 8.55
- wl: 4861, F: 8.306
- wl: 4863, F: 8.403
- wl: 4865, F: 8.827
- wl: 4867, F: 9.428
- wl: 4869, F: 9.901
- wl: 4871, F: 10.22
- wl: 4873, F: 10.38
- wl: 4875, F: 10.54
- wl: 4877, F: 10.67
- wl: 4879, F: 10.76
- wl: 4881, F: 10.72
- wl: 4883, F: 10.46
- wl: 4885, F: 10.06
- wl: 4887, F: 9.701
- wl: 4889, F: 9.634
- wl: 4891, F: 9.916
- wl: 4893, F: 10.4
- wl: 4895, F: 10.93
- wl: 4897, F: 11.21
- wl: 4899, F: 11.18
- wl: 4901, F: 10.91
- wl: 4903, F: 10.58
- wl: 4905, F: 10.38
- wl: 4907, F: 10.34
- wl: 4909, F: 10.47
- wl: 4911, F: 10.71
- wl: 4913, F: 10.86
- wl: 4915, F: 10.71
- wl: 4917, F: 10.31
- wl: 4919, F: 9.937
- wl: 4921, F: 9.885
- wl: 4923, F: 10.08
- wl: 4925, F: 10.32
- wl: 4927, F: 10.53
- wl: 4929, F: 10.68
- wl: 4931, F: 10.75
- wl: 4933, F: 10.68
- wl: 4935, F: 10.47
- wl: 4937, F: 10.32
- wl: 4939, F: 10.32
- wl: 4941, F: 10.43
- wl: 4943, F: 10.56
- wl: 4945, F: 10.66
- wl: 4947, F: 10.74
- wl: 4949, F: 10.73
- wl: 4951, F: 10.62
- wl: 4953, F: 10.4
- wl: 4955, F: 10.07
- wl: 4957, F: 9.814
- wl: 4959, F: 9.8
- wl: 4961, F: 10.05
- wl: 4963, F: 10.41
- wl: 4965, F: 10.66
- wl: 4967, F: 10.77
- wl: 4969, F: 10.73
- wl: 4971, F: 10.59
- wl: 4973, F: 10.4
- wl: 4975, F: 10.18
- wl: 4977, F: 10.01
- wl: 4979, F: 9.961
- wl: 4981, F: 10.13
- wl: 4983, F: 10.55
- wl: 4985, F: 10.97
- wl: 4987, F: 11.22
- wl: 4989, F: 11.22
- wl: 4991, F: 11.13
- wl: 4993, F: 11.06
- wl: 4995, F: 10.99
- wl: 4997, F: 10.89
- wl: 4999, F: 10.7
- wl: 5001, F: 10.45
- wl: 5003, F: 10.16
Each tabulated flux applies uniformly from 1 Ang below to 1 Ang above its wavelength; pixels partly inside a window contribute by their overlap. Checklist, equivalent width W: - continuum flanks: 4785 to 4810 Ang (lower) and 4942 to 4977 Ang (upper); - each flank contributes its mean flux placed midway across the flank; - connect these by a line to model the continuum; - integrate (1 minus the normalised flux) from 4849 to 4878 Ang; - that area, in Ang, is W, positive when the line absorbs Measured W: 3.4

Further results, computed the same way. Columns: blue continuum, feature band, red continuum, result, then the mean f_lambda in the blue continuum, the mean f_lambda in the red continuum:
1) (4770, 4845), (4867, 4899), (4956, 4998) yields 1.3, 11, 10.5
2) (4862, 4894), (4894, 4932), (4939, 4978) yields -1.5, 10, 10.4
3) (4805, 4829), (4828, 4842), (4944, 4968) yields 0.6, 11.2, 10.4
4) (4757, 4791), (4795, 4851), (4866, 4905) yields -3.0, 10.7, 10.4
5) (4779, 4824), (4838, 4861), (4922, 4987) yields 1.5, 11.2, 10.4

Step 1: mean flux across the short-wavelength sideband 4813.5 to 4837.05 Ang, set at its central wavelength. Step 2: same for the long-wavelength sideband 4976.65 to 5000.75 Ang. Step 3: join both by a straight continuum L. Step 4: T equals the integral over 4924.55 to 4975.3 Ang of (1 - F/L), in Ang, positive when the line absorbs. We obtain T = 1.6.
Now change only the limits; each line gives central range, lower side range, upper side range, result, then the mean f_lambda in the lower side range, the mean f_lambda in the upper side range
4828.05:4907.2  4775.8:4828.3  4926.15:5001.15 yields 4.5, 11.1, 10.5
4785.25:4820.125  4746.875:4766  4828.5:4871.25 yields -2.9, 10.8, 10.1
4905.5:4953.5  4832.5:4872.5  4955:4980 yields -1.3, 10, 10.3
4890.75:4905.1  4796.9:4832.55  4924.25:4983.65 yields 0.0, 11.2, 10.4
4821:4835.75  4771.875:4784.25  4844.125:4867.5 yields -1.0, 10.8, 9.66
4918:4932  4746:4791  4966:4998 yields 0.5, 10.8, 10.7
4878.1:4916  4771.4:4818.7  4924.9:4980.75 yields 0.5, 11.1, 10.4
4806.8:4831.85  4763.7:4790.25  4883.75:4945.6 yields -1.2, 10.7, 10.4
